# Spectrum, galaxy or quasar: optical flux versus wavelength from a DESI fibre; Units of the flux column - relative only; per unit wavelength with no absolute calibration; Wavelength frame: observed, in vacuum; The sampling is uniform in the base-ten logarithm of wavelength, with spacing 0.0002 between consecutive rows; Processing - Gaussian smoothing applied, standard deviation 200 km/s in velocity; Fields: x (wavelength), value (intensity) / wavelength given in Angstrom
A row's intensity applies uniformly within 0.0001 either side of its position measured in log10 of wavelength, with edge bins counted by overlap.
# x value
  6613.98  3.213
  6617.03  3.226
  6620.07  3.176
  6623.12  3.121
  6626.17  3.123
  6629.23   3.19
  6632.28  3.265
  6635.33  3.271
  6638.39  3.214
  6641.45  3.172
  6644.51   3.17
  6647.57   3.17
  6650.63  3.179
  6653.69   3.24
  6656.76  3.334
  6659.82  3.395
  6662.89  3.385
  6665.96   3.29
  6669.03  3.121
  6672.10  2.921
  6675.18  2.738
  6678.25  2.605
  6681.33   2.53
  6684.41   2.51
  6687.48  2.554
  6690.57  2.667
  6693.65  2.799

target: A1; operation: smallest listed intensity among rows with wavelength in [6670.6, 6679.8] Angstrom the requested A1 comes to 2.605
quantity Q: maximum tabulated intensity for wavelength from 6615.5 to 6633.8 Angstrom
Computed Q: 3.265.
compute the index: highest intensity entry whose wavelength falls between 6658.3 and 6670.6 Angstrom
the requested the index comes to 3.395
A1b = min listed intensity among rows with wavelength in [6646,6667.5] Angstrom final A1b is 3.17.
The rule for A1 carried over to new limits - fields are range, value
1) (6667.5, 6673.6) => 2.921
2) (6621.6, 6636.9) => 3.121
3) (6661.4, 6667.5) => 3.29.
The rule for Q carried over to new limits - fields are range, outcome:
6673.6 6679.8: 2.738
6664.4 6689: 3.29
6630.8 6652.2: 3.271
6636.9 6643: 3.214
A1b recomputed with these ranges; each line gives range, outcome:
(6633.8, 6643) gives 3.172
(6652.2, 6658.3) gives 3.24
